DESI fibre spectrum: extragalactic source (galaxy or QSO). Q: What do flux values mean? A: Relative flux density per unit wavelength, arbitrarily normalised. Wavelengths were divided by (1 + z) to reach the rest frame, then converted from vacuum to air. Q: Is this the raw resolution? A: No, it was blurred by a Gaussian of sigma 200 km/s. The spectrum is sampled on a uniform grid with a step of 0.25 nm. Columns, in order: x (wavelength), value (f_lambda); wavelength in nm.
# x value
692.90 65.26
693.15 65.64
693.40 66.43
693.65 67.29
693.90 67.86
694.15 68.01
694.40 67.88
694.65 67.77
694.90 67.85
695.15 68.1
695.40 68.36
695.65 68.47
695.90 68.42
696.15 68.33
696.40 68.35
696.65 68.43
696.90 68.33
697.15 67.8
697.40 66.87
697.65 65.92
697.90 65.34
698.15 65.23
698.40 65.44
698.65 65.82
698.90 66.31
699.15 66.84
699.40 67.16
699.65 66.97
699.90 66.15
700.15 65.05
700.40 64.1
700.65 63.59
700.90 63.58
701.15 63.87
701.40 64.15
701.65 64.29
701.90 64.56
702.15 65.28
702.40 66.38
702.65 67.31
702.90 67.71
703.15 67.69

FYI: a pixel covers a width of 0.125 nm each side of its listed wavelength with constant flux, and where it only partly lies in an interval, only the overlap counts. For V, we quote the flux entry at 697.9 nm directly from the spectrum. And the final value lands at 65.34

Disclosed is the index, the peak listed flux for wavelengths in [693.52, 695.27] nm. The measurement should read 68.1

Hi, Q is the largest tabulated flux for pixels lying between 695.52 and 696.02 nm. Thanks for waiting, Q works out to 68.47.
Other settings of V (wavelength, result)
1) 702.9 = 67.71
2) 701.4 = 64.15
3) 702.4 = 66.38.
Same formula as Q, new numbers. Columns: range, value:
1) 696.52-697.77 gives 68.43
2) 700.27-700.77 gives 64.1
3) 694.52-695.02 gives 67.85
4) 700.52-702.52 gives 66.38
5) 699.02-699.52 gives 67.16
